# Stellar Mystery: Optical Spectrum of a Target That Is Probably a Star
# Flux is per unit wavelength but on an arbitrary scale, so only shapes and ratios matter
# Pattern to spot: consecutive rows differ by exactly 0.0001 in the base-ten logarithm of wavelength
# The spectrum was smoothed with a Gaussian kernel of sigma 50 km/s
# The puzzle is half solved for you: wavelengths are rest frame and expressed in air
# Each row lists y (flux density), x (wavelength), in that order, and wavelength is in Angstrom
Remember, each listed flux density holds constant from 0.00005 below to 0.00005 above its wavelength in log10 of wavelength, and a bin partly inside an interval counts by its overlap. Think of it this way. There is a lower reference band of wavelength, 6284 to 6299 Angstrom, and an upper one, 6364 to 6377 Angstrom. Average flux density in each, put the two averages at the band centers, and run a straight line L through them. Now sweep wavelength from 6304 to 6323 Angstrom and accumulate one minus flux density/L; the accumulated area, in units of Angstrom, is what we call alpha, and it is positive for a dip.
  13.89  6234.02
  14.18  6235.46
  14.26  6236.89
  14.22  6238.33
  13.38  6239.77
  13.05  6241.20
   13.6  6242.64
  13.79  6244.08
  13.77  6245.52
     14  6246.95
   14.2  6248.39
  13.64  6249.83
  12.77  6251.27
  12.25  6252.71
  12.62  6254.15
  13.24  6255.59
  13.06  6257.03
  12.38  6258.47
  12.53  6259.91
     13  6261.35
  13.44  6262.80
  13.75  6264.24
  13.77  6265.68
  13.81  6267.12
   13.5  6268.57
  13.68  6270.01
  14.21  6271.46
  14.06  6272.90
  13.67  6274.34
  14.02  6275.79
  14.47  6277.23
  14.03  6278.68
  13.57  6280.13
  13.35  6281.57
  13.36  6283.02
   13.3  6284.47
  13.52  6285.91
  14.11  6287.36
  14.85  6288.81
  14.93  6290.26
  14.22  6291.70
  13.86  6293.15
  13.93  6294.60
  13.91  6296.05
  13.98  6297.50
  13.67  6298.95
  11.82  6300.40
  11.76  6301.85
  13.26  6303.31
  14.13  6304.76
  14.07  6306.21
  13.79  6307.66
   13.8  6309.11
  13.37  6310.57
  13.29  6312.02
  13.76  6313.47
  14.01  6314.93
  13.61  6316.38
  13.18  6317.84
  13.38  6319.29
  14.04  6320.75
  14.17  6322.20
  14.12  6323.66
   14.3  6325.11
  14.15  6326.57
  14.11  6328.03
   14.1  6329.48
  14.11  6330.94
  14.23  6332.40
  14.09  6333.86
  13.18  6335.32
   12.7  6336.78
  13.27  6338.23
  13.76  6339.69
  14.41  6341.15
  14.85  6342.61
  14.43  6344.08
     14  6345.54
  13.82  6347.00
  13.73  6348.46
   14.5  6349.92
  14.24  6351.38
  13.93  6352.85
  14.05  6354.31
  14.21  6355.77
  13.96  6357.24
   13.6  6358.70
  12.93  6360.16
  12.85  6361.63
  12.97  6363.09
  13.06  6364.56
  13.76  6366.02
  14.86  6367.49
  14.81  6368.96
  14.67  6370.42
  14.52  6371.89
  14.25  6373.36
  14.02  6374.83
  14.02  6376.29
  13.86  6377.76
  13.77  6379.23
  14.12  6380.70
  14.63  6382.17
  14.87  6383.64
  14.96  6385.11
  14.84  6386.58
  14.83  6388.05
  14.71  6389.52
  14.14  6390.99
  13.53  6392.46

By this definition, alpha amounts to 0.5 Angstrom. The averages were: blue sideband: 14.1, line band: 13.7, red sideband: 14.2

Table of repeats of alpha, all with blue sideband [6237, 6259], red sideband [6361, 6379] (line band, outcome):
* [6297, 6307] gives 0.3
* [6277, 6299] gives -0.6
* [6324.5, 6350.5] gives -0.3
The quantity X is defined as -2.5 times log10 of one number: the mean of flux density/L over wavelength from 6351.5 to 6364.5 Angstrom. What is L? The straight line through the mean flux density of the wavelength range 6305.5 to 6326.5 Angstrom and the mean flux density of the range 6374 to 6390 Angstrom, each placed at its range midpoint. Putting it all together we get 0.05 mag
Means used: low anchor 13.8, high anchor 14.4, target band 13.6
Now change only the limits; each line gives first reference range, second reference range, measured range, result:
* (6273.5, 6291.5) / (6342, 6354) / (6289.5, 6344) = 0.02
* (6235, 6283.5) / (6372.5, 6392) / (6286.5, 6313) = 0.01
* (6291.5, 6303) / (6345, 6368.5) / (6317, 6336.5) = -0.03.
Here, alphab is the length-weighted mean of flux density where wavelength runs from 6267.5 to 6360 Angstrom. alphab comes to 13.8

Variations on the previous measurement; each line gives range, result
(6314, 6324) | 13.8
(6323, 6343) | 13.9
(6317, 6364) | 13.9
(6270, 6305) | 13.7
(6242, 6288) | 13.5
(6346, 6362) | 13.8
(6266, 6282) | 13.9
